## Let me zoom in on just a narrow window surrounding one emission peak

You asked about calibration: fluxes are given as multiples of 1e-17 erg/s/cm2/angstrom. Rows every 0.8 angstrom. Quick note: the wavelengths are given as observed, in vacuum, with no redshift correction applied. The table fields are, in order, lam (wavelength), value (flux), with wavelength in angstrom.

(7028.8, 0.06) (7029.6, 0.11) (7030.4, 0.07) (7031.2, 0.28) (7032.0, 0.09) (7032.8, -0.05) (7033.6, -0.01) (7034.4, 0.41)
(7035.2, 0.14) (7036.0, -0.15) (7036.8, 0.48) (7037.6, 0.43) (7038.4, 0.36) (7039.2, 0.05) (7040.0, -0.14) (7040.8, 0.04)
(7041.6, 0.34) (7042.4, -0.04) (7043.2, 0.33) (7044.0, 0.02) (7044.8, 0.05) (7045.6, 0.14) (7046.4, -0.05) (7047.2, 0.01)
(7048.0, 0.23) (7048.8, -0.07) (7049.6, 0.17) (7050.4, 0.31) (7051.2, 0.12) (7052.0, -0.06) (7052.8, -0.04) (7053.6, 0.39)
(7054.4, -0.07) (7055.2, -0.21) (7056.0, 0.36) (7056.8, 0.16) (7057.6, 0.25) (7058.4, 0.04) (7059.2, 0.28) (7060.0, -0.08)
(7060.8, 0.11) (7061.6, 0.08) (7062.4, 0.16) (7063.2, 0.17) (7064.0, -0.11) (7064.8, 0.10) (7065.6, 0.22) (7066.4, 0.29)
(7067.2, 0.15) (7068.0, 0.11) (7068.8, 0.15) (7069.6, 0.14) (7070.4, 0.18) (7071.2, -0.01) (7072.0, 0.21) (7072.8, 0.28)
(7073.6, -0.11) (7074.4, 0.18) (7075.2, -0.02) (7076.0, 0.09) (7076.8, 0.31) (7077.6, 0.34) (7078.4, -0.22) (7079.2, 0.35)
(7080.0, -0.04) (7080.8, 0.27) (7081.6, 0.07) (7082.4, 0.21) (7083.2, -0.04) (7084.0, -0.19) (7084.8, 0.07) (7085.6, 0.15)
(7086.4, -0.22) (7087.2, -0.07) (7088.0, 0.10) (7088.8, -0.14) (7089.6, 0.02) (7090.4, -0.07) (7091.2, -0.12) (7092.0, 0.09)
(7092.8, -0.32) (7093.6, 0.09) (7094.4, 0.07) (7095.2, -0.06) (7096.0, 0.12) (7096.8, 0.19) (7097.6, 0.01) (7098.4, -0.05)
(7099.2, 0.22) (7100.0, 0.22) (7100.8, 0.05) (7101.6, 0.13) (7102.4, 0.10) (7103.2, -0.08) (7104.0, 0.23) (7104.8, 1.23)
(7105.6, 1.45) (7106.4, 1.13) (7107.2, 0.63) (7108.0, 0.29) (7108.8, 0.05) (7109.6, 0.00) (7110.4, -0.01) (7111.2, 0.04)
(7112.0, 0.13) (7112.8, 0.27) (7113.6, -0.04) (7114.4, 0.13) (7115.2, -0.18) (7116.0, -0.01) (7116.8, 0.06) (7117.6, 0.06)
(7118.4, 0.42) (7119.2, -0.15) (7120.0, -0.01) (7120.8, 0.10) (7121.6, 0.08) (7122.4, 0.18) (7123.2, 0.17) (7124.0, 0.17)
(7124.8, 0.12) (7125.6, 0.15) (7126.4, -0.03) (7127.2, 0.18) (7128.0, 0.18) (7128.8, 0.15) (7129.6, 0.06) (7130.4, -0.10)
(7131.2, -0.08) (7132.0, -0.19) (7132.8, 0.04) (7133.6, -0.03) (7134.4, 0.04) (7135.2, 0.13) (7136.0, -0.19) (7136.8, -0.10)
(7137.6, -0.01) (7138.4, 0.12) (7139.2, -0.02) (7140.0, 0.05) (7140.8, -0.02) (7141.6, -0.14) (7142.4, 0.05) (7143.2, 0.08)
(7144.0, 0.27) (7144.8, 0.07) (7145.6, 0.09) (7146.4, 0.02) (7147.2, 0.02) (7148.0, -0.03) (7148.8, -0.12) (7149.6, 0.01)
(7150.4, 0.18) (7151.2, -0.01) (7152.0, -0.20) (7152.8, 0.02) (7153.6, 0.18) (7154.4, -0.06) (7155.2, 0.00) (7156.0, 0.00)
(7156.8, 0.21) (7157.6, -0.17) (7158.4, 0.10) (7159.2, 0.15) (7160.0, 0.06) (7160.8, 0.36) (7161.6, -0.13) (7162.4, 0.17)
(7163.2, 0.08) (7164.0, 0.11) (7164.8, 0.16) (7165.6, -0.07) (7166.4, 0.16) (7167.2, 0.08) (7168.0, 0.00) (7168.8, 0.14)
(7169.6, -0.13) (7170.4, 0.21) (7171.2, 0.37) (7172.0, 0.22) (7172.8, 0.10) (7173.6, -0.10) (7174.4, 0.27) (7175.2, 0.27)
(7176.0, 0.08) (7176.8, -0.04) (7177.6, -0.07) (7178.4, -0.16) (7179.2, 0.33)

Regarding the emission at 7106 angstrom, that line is [O III]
